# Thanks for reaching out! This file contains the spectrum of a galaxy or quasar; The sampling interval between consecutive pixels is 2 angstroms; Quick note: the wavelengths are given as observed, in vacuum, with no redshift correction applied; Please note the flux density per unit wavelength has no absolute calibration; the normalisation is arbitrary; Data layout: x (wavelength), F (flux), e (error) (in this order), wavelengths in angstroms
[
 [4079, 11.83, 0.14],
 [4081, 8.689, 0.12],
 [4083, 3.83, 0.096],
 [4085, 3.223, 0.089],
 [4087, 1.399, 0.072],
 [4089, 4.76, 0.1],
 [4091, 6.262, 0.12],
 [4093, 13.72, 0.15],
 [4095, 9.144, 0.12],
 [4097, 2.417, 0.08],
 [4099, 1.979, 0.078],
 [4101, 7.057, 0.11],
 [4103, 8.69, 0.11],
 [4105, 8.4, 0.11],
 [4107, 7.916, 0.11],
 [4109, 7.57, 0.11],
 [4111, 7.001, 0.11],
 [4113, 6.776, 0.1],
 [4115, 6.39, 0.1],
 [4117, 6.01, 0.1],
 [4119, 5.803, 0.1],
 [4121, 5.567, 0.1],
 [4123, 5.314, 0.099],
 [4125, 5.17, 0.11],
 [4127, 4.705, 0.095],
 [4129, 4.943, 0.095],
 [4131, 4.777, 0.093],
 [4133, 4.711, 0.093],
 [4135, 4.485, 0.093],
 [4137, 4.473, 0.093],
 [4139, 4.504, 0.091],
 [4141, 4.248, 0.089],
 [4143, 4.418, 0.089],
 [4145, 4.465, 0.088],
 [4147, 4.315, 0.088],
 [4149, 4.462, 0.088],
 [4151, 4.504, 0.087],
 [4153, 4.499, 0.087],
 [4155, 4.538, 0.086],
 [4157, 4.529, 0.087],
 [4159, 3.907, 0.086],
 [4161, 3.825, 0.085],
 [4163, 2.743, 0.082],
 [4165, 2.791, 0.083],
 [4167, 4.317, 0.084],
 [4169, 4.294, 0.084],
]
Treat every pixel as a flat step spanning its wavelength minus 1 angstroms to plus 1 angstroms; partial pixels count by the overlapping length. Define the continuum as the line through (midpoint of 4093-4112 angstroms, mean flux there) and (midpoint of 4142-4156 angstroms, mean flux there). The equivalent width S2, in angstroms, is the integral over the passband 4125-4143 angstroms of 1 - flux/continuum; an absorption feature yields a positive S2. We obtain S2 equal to 2.3 angstroms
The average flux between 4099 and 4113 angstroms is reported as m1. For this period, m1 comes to 7.29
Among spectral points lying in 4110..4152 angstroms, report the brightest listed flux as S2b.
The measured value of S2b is 7.001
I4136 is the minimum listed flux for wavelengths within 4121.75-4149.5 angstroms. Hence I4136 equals 4.248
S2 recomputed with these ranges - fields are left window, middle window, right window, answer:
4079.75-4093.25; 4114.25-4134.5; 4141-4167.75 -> -2.1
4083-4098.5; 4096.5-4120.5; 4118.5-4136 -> -4.9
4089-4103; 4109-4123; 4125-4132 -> -1.7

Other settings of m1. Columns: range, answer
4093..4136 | 6.12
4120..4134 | 5.03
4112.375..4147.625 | 5.05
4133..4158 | 4.46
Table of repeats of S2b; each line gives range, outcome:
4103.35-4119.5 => 8.4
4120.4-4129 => 5.567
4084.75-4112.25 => 13.72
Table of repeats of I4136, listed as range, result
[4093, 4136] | 1.979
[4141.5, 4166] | 2.743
